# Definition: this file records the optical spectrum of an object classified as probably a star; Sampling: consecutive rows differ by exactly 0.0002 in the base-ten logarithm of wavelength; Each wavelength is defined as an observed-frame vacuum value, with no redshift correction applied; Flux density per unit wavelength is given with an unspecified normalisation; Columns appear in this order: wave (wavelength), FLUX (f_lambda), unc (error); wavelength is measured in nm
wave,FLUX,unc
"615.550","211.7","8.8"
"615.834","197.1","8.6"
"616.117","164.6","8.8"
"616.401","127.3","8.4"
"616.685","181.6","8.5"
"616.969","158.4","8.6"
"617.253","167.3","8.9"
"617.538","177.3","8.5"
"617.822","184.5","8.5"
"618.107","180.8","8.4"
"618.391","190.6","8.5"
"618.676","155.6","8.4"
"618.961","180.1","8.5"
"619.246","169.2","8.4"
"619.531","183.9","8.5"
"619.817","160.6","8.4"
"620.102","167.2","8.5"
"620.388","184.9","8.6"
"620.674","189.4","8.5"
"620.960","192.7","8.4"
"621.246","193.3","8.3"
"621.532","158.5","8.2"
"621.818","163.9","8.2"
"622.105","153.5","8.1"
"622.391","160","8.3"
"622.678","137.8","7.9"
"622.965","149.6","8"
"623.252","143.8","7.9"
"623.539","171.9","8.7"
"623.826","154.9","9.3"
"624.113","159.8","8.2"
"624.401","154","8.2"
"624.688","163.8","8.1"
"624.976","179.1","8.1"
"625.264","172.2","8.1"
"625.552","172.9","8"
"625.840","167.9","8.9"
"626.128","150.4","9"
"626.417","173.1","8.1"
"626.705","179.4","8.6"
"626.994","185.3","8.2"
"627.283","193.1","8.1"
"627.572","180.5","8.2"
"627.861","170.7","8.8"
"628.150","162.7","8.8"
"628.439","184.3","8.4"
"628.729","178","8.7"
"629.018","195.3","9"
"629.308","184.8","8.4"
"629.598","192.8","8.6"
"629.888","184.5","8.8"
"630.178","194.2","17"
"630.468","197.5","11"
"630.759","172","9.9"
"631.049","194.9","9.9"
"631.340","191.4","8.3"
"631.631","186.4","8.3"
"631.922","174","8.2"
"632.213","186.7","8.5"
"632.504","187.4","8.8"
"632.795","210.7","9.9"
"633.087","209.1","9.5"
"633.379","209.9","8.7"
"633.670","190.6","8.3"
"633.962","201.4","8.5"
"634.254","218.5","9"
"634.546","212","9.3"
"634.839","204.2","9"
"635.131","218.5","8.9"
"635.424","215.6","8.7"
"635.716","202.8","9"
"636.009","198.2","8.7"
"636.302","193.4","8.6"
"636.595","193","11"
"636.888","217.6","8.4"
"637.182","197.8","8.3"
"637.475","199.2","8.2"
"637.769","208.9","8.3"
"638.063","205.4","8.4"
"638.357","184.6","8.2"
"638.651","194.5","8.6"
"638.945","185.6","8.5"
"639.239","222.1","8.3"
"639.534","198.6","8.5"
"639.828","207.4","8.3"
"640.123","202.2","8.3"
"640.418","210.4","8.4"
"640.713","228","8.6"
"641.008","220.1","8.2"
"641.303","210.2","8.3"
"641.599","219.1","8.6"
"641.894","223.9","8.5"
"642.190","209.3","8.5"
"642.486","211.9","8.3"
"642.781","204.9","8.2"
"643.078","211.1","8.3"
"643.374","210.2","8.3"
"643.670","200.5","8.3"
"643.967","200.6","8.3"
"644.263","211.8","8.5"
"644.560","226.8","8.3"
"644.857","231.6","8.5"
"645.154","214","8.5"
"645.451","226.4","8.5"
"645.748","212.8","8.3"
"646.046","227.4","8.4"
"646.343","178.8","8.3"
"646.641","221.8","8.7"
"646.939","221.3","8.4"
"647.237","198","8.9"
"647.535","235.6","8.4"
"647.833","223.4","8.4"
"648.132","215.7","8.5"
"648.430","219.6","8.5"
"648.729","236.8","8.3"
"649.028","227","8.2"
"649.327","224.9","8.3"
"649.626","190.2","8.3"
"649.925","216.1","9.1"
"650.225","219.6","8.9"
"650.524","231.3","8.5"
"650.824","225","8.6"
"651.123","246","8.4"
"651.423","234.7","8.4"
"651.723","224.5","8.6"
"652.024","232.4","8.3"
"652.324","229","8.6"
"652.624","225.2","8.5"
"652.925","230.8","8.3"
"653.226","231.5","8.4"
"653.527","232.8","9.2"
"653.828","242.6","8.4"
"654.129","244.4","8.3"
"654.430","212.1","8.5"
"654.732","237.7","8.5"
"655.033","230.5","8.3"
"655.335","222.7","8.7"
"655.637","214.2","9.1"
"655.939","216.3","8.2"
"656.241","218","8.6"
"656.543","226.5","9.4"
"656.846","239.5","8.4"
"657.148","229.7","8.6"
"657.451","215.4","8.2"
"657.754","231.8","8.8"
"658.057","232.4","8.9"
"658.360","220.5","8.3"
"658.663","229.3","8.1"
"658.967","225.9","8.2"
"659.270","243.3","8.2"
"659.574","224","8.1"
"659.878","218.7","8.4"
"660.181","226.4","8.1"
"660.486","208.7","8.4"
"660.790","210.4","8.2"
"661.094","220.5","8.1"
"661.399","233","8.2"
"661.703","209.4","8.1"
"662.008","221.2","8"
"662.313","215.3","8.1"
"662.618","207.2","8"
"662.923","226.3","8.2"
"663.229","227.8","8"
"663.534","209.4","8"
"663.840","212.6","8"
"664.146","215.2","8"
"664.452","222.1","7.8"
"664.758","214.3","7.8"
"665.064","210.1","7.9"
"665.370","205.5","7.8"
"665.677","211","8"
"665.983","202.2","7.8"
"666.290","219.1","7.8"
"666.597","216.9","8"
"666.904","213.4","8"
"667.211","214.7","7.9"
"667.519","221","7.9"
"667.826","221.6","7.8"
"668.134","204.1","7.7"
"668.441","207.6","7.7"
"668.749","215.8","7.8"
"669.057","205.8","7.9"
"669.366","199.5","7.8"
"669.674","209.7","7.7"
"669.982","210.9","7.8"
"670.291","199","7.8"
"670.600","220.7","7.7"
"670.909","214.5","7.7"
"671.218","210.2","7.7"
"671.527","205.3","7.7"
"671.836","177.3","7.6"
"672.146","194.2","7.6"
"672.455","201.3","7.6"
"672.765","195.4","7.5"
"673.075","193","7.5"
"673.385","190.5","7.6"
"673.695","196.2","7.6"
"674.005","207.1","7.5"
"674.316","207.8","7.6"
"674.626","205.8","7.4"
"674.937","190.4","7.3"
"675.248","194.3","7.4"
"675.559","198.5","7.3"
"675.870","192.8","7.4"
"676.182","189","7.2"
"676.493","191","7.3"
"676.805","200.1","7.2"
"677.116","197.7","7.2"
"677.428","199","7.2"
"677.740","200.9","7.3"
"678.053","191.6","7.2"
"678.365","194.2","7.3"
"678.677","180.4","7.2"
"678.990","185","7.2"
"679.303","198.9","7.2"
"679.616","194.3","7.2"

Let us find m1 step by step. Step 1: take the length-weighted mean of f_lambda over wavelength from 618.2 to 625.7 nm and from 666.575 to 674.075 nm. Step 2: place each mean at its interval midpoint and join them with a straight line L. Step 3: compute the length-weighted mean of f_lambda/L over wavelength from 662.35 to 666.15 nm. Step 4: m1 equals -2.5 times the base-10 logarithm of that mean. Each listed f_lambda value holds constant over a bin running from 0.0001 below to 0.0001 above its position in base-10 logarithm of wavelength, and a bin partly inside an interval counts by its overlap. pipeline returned -0.07 mag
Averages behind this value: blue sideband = 168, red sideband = 206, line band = 214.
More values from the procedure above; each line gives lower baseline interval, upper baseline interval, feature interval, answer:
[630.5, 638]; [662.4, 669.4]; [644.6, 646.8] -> -0.06 mag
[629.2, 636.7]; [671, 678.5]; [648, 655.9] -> -0.15 mag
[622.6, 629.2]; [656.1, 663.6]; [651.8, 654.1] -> -0.10 mag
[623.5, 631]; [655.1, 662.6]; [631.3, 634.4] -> -0.07 mag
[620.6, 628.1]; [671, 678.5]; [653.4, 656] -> -0.23 mag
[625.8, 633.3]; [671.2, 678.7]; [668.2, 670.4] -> -0.07 mag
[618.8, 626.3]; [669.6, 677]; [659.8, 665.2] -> -0.13 mag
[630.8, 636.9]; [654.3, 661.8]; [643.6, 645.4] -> -0.03 mag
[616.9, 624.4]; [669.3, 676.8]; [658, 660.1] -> -0.19 mag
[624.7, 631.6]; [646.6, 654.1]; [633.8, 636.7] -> -0.06 mag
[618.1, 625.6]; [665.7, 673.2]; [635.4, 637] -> -0.13 mag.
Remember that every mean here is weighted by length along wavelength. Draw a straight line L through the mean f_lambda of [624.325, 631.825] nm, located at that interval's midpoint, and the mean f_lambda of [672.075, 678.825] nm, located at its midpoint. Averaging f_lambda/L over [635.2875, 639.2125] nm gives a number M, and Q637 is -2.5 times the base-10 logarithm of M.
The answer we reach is -0.10 mag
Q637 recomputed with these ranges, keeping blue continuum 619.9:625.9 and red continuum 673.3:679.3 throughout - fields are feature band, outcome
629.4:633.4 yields -0.12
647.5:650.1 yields -0.22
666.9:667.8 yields -0.14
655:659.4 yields -0.22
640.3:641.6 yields -0.23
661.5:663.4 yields -0.16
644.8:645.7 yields -0.24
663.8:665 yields -0.14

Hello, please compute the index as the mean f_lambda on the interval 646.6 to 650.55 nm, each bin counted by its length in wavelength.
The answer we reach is 220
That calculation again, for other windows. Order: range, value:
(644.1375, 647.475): 216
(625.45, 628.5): 174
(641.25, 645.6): 214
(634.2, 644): 207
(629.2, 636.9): 198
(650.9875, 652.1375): 234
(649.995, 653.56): 230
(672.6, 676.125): 197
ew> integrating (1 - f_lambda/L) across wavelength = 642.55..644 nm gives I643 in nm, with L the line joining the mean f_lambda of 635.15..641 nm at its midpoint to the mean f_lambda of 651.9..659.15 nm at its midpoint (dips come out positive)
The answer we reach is 0.035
